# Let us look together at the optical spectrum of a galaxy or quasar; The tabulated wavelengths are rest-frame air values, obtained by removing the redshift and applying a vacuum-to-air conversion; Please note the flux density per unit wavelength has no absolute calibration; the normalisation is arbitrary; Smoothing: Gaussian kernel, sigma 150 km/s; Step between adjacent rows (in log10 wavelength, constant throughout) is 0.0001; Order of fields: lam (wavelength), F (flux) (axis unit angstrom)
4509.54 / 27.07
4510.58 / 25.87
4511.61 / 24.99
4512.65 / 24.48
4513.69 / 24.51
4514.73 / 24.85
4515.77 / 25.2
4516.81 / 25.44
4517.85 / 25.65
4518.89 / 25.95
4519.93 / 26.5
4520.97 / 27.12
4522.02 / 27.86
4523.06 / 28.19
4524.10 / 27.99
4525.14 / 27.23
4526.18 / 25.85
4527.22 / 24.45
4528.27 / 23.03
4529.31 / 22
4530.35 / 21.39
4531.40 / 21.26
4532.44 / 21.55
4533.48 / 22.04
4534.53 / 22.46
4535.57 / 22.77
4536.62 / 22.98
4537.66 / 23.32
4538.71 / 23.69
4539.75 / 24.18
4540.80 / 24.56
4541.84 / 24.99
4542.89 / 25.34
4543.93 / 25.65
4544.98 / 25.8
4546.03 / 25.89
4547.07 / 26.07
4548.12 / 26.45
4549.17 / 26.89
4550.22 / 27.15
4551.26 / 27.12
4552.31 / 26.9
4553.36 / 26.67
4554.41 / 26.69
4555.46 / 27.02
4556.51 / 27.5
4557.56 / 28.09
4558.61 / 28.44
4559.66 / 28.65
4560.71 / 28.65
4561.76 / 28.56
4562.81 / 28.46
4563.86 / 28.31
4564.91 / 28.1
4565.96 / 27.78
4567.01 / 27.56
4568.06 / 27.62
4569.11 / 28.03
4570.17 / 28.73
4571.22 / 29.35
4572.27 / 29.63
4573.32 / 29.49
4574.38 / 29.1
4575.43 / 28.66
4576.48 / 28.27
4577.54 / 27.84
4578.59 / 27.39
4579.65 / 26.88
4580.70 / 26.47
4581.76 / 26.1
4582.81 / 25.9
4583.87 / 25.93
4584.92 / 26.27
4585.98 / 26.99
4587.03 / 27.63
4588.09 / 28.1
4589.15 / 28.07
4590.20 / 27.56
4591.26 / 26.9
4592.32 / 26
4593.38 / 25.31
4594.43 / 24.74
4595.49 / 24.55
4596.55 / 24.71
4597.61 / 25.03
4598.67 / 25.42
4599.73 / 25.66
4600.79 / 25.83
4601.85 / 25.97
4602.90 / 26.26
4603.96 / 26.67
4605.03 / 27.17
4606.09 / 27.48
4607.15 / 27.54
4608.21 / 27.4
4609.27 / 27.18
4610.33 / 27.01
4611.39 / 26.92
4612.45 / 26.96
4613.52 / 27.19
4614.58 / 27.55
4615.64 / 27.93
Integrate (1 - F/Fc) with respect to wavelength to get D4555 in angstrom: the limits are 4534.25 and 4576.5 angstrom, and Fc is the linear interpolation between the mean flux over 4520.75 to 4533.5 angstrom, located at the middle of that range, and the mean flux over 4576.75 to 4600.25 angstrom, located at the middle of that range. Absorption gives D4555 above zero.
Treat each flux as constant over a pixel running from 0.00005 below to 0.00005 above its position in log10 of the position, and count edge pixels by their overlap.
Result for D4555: -2.37 angstrom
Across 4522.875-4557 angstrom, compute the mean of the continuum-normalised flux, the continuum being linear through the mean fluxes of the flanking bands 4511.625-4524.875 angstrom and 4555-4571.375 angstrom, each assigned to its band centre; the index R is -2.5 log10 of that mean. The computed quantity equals 0.09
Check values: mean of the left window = 26.1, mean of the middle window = 25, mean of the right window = 28.2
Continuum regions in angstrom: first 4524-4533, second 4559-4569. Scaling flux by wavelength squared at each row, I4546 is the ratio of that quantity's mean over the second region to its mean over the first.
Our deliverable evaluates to 1.2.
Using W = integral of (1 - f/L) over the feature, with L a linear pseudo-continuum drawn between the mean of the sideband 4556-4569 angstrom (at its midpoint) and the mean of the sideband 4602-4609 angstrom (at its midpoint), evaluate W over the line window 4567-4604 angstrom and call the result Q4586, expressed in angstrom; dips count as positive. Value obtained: 0.8 angstrom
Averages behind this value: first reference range 28.2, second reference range 27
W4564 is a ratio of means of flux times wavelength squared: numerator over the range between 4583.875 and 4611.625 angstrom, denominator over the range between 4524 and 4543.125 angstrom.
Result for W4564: 1.15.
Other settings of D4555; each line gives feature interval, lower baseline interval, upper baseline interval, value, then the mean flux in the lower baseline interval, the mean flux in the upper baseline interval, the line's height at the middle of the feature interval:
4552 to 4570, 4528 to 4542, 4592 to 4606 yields -2.9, 22.8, 25.7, 24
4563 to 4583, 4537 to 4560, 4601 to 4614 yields -1.1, 26.2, 27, 26.5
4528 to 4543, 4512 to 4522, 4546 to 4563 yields 2.0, 25.6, 27.4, 26.5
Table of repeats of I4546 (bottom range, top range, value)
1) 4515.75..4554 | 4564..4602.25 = 1.10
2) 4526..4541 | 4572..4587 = 1.22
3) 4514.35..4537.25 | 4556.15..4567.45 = 1.16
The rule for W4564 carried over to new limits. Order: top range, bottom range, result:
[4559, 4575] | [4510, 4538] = 1.18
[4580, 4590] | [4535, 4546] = 1.12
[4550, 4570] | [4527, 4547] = 1.19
